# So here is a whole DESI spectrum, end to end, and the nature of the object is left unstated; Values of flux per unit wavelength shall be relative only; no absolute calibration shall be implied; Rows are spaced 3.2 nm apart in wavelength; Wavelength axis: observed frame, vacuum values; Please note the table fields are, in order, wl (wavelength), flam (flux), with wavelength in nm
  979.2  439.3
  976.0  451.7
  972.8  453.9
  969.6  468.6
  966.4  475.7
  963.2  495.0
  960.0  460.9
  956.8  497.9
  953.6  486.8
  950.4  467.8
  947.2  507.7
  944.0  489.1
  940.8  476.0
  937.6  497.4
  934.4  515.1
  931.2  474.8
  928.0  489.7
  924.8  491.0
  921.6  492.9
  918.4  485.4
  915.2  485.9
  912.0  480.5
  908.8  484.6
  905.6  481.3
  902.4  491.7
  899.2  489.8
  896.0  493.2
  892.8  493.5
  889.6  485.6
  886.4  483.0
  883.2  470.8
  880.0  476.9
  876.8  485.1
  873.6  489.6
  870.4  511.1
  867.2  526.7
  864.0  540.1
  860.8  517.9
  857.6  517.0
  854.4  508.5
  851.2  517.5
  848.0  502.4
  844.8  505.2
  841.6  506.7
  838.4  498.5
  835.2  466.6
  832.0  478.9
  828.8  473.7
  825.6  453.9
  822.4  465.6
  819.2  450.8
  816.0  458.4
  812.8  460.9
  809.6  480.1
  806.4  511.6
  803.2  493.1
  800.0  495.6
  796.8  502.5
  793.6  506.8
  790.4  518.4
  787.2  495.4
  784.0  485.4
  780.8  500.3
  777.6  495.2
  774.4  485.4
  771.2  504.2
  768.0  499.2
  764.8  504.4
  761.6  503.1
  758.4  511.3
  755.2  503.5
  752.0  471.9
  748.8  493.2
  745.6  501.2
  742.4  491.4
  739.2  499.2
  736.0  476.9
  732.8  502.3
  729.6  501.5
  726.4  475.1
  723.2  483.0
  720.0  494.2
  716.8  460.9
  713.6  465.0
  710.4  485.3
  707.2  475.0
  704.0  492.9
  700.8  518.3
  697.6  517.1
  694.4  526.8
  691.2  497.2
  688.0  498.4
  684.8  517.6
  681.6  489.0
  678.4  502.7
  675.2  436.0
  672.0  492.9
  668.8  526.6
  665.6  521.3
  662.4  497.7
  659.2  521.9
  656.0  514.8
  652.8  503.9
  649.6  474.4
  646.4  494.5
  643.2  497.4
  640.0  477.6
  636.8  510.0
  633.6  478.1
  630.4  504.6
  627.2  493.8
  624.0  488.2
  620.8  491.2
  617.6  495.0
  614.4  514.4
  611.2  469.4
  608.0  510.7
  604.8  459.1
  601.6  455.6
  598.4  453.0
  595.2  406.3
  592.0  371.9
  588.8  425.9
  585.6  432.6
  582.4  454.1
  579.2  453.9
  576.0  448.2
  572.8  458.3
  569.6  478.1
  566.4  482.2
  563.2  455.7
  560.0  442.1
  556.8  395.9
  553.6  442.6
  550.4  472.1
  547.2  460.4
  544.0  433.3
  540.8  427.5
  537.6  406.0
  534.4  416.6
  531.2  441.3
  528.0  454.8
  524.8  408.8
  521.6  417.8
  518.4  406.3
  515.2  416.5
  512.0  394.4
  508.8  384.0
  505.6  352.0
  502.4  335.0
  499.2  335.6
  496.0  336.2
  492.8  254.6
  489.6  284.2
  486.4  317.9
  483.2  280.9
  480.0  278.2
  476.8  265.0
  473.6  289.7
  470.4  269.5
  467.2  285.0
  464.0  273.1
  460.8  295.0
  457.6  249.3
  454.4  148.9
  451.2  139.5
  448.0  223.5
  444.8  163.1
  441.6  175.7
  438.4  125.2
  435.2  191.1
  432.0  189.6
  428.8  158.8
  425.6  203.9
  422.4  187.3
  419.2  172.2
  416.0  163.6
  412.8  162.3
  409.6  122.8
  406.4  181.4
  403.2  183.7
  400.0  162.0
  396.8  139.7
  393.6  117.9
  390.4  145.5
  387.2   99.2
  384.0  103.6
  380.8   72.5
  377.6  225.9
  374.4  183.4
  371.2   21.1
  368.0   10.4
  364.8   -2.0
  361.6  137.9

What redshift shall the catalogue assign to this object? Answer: 0.15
